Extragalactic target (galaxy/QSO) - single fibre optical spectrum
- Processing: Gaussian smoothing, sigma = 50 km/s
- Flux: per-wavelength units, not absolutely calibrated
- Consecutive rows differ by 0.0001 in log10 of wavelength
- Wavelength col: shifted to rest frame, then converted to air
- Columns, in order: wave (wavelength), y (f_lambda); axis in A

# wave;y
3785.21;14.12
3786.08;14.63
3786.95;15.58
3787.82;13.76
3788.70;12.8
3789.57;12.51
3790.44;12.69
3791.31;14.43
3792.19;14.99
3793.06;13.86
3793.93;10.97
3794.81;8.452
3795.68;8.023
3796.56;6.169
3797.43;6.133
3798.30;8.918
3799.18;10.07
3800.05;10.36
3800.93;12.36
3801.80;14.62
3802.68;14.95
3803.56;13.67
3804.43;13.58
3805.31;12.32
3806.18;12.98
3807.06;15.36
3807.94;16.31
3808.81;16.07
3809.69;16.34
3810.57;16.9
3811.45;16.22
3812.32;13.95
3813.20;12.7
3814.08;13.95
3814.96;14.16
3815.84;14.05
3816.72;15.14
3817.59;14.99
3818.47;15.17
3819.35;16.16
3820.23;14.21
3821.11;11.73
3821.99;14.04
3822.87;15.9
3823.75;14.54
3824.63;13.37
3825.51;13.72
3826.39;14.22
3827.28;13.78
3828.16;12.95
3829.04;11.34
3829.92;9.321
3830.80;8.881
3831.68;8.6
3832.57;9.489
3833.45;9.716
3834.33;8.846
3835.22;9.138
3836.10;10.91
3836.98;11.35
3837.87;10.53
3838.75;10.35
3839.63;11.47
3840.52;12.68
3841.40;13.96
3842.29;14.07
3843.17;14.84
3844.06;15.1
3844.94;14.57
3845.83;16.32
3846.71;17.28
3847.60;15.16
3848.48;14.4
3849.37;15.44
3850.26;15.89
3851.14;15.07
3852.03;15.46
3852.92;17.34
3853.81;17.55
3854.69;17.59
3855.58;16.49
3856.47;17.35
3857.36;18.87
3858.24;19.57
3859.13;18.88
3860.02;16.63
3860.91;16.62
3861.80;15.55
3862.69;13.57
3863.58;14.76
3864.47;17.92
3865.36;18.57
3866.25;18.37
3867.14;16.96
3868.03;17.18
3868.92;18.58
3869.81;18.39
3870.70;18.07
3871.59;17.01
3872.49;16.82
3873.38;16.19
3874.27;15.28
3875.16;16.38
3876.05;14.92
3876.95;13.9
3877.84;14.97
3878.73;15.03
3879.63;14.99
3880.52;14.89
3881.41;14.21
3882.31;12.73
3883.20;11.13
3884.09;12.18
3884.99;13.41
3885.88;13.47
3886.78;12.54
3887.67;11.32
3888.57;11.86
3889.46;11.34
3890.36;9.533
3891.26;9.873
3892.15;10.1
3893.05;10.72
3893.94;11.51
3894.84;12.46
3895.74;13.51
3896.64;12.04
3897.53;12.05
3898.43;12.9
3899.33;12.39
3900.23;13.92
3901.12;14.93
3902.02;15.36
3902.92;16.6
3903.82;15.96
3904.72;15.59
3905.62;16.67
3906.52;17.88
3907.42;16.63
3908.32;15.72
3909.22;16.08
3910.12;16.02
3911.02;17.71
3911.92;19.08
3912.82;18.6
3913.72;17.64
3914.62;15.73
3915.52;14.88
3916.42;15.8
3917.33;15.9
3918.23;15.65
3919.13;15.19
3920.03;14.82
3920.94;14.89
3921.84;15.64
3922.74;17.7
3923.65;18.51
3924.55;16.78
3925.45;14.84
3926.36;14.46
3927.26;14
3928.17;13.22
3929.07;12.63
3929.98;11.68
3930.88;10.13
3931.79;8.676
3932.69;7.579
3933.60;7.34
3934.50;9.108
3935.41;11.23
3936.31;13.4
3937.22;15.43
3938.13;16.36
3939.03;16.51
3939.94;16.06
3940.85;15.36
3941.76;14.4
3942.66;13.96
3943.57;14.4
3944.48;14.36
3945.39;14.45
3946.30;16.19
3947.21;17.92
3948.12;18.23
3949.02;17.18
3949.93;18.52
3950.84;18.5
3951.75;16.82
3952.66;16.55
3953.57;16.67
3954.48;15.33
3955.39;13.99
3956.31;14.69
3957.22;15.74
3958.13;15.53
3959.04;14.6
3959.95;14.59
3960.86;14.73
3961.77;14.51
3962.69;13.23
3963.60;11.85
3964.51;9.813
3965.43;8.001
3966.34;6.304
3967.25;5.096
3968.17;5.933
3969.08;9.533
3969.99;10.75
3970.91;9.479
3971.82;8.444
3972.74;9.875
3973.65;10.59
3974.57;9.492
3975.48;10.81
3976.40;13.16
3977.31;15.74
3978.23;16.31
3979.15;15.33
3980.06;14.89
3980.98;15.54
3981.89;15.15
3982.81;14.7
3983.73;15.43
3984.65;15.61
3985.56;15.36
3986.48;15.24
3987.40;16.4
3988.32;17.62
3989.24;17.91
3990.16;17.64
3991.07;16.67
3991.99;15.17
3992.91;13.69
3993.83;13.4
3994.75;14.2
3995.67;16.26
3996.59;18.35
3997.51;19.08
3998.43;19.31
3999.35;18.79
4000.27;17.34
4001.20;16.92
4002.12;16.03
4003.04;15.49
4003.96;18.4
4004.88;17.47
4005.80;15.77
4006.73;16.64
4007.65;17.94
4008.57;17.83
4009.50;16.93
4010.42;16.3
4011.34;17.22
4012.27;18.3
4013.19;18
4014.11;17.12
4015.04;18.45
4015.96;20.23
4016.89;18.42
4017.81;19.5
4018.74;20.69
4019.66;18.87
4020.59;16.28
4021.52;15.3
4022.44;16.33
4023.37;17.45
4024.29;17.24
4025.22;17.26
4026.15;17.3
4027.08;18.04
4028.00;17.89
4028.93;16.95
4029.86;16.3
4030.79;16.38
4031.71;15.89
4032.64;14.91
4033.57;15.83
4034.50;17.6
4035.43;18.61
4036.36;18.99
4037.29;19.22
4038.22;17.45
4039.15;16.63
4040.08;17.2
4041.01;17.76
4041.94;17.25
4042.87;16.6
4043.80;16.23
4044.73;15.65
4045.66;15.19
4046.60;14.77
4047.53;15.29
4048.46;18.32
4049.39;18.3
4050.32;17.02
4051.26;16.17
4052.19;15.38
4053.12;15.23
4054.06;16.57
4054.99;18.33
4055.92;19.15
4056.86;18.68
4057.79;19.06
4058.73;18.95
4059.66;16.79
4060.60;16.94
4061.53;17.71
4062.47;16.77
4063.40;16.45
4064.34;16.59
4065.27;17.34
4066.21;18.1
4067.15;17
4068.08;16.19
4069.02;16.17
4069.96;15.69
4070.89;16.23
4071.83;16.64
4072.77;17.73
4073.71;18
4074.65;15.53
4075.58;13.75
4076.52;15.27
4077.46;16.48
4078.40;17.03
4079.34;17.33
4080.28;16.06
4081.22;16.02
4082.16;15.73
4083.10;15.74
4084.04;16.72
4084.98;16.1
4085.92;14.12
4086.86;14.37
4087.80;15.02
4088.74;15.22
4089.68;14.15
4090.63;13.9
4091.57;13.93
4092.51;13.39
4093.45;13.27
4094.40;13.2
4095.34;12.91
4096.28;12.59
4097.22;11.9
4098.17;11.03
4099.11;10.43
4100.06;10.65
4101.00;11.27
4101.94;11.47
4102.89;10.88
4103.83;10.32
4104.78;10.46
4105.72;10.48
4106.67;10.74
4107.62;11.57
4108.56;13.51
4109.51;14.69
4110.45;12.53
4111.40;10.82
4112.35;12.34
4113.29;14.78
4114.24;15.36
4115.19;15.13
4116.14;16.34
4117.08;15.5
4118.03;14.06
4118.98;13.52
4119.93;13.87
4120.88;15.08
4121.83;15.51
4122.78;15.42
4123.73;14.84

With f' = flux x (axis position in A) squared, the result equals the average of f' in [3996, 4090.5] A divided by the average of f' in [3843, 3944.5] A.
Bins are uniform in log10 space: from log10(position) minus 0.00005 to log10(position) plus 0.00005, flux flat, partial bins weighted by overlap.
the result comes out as 1.23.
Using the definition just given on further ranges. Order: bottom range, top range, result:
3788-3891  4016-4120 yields 1.25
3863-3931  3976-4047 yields 1.20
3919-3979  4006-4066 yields 1.34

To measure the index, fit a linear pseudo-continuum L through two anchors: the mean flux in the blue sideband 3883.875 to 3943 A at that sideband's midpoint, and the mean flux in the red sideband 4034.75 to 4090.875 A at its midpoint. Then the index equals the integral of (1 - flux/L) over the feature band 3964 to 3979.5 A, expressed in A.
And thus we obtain 5.0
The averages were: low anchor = 14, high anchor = 16.6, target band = 10.2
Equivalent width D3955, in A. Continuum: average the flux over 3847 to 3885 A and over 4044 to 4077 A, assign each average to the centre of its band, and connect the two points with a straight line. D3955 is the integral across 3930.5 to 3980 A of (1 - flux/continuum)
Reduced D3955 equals 9.8 A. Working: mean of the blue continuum 16.1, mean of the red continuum 16.8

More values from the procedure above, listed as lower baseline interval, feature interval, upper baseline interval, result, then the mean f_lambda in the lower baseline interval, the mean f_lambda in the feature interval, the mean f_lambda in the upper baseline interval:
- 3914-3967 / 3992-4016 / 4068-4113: -4.9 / 14.3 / 17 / 13.9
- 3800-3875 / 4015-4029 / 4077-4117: -4.0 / 14.6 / 17.9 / 13.6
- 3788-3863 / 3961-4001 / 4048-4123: 2.0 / 13.6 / 13.7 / 15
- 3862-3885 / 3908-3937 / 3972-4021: 2.7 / 15.7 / 14.4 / 16.3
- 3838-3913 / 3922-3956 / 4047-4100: 1.6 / 15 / 14.6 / 15.8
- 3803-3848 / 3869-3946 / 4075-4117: -4.8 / 13.4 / 14.3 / 13.6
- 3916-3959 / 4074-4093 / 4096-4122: -3.4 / 14.7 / 15.3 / 12.7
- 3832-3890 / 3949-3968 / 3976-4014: 2.7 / 14.8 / 13.7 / 16.4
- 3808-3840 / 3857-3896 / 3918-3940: -4.5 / 12.9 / 14.8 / 13.6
